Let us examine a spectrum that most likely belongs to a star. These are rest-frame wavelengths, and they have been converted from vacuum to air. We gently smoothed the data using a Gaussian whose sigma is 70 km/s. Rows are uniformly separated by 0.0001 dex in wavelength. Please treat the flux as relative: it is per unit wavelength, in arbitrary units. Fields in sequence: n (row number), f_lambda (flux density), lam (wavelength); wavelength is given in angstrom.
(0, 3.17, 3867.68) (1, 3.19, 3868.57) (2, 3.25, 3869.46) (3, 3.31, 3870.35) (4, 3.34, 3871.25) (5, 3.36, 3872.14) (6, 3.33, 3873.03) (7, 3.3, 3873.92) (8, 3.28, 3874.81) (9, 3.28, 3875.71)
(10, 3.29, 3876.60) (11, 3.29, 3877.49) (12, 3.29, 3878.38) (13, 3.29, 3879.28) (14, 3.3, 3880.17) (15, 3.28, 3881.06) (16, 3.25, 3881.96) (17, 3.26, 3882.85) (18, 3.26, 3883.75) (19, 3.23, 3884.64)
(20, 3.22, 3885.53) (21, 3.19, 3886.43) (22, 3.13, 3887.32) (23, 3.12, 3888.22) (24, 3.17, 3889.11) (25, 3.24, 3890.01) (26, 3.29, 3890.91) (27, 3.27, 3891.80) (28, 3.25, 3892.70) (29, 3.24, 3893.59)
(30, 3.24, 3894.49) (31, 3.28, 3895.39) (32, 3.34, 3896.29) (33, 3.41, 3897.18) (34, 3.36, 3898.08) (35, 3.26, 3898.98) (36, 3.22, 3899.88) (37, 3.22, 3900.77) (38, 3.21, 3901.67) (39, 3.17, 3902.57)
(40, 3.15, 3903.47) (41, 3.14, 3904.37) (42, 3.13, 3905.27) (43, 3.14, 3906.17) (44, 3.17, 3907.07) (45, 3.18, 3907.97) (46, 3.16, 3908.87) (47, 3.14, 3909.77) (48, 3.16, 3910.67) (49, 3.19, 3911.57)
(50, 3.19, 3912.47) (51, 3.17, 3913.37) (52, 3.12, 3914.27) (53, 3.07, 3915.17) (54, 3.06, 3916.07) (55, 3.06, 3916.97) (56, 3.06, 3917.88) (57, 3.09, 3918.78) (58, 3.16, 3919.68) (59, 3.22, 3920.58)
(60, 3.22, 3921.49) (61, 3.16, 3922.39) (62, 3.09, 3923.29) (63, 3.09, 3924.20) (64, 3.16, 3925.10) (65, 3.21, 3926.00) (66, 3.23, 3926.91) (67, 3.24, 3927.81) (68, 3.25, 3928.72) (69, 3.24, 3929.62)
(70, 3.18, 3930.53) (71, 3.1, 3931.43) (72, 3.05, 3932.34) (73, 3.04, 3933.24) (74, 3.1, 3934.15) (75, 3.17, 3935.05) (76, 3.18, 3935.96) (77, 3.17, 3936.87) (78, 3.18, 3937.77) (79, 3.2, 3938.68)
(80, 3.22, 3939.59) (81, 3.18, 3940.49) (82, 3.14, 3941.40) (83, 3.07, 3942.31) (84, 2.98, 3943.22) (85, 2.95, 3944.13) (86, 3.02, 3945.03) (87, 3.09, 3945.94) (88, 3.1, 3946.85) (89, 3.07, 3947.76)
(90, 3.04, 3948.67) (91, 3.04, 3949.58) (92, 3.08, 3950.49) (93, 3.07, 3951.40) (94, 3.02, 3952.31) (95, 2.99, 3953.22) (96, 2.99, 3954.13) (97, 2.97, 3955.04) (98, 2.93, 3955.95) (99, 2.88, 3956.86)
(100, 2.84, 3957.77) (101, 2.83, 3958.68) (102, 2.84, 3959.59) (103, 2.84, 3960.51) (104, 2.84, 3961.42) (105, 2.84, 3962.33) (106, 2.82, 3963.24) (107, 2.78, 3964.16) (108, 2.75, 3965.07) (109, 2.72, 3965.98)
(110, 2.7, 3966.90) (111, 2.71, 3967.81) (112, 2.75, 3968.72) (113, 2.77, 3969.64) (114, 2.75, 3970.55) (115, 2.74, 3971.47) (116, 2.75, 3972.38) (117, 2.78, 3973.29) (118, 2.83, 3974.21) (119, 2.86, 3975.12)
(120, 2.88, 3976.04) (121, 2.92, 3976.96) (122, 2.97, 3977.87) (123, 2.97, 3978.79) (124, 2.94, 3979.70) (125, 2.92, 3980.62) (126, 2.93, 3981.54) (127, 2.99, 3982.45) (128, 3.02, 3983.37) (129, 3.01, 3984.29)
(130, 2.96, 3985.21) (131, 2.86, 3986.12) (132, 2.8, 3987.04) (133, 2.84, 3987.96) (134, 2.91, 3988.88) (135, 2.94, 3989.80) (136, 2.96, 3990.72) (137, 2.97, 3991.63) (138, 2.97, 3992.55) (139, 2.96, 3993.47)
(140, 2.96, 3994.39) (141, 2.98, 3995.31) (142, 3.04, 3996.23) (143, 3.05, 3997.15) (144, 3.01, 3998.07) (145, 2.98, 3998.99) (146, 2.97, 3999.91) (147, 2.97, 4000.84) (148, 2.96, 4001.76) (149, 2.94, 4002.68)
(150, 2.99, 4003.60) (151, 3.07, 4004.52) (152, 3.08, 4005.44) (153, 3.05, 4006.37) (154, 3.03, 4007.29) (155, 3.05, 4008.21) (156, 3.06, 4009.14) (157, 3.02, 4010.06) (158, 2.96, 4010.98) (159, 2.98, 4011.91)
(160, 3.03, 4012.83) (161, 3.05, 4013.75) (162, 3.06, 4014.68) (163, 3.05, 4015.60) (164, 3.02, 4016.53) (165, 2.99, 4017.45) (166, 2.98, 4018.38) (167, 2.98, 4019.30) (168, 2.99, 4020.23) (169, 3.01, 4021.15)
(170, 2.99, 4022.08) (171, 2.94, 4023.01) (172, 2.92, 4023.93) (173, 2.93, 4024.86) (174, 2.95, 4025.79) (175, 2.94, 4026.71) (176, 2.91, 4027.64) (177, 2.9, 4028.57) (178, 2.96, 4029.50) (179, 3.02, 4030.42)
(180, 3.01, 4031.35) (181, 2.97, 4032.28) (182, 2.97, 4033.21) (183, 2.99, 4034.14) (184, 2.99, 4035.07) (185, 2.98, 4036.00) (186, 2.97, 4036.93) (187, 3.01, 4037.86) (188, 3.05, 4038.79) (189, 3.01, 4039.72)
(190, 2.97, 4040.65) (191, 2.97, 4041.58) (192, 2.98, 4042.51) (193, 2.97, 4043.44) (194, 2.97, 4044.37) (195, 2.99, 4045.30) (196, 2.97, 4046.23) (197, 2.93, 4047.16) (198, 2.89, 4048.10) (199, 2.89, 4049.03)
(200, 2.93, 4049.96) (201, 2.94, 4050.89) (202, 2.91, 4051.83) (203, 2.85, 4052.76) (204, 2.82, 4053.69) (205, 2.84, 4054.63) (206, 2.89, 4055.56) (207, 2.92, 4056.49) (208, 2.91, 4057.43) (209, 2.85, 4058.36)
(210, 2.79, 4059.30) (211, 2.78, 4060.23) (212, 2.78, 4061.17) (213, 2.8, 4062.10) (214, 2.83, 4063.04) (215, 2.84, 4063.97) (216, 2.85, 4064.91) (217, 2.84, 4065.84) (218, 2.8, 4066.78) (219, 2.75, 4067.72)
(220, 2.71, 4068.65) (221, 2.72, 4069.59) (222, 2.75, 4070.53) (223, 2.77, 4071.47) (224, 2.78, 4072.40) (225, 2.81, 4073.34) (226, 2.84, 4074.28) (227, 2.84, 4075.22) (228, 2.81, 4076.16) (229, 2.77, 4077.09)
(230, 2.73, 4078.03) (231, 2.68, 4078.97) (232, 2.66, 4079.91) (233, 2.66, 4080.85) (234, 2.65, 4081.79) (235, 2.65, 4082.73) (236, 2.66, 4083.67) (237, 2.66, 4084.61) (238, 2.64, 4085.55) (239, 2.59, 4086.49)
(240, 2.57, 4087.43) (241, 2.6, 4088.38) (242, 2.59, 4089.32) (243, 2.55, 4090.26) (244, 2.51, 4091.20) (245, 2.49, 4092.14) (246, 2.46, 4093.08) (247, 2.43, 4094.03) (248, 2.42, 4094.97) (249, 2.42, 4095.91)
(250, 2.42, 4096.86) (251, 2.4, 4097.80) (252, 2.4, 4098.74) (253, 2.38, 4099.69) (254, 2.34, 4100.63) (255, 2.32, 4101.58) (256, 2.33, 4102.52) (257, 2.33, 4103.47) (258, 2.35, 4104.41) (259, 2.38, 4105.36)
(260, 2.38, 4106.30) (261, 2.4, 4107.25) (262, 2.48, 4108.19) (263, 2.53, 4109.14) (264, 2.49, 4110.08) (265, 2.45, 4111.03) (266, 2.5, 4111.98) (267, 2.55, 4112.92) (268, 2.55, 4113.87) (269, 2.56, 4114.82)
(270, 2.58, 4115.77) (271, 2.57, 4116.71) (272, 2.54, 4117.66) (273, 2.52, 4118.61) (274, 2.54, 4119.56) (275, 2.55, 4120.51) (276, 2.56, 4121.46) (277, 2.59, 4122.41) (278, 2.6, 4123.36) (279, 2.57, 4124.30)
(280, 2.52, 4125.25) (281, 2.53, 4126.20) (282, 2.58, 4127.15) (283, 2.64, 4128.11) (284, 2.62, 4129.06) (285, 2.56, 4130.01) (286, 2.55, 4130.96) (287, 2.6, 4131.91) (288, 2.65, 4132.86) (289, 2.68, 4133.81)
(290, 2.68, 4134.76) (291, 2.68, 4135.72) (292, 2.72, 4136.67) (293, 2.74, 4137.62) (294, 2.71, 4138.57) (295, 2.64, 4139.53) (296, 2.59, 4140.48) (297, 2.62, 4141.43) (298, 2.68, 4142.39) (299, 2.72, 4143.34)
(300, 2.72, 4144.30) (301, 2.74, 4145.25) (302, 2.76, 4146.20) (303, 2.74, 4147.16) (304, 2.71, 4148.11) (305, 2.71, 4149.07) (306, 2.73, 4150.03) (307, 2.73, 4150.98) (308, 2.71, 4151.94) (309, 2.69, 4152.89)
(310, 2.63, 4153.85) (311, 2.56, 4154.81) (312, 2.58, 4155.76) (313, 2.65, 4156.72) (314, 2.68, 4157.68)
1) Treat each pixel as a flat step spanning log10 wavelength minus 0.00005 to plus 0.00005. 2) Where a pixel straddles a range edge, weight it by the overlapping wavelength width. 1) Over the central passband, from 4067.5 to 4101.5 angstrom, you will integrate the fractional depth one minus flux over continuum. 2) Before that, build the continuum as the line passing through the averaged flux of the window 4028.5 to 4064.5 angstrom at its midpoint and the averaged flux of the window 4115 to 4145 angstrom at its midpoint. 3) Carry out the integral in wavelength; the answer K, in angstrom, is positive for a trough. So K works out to 2.1 angstrom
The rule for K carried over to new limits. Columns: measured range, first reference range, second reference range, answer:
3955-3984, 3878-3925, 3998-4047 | 2.2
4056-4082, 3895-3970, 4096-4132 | -1.5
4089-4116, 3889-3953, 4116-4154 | 2.7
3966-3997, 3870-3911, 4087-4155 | 0.9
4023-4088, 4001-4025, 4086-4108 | -3.2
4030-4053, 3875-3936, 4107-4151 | -1.0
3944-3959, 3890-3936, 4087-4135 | 0.3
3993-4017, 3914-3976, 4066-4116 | -1.6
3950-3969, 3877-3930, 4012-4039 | 1.4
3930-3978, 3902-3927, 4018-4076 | 1.8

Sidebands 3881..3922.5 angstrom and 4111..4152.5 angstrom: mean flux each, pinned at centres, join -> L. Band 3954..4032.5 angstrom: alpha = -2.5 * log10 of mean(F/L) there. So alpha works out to 0.014 mag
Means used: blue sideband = 3.2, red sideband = 2.63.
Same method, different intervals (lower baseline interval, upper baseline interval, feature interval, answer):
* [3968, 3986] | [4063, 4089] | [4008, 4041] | -0.07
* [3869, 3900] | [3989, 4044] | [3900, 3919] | 0.02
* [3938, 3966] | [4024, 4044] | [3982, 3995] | 0.01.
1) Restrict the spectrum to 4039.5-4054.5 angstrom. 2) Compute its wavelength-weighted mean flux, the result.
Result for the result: 2.93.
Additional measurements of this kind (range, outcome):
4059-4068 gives 2.81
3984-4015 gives 2.98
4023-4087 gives 2.86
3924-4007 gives 2.98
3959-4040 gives 2.94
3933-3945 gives 3.12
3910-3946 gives 3.14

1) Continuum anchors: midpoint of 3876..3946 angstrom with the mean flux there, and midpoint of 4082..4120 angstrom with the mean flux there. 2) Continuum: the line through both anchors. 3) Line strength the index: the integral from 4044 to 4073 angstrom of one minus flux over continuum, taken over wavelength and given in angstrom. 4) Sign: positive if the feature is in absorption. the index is -2.2 angstrom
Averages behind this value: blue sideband 3.18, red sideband 2.49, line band 2.85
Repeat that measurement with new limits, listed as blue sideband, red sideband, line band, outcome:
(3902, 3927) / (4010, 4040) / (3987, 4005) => 0.4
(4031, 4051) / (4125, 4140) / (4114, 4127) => 0.6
